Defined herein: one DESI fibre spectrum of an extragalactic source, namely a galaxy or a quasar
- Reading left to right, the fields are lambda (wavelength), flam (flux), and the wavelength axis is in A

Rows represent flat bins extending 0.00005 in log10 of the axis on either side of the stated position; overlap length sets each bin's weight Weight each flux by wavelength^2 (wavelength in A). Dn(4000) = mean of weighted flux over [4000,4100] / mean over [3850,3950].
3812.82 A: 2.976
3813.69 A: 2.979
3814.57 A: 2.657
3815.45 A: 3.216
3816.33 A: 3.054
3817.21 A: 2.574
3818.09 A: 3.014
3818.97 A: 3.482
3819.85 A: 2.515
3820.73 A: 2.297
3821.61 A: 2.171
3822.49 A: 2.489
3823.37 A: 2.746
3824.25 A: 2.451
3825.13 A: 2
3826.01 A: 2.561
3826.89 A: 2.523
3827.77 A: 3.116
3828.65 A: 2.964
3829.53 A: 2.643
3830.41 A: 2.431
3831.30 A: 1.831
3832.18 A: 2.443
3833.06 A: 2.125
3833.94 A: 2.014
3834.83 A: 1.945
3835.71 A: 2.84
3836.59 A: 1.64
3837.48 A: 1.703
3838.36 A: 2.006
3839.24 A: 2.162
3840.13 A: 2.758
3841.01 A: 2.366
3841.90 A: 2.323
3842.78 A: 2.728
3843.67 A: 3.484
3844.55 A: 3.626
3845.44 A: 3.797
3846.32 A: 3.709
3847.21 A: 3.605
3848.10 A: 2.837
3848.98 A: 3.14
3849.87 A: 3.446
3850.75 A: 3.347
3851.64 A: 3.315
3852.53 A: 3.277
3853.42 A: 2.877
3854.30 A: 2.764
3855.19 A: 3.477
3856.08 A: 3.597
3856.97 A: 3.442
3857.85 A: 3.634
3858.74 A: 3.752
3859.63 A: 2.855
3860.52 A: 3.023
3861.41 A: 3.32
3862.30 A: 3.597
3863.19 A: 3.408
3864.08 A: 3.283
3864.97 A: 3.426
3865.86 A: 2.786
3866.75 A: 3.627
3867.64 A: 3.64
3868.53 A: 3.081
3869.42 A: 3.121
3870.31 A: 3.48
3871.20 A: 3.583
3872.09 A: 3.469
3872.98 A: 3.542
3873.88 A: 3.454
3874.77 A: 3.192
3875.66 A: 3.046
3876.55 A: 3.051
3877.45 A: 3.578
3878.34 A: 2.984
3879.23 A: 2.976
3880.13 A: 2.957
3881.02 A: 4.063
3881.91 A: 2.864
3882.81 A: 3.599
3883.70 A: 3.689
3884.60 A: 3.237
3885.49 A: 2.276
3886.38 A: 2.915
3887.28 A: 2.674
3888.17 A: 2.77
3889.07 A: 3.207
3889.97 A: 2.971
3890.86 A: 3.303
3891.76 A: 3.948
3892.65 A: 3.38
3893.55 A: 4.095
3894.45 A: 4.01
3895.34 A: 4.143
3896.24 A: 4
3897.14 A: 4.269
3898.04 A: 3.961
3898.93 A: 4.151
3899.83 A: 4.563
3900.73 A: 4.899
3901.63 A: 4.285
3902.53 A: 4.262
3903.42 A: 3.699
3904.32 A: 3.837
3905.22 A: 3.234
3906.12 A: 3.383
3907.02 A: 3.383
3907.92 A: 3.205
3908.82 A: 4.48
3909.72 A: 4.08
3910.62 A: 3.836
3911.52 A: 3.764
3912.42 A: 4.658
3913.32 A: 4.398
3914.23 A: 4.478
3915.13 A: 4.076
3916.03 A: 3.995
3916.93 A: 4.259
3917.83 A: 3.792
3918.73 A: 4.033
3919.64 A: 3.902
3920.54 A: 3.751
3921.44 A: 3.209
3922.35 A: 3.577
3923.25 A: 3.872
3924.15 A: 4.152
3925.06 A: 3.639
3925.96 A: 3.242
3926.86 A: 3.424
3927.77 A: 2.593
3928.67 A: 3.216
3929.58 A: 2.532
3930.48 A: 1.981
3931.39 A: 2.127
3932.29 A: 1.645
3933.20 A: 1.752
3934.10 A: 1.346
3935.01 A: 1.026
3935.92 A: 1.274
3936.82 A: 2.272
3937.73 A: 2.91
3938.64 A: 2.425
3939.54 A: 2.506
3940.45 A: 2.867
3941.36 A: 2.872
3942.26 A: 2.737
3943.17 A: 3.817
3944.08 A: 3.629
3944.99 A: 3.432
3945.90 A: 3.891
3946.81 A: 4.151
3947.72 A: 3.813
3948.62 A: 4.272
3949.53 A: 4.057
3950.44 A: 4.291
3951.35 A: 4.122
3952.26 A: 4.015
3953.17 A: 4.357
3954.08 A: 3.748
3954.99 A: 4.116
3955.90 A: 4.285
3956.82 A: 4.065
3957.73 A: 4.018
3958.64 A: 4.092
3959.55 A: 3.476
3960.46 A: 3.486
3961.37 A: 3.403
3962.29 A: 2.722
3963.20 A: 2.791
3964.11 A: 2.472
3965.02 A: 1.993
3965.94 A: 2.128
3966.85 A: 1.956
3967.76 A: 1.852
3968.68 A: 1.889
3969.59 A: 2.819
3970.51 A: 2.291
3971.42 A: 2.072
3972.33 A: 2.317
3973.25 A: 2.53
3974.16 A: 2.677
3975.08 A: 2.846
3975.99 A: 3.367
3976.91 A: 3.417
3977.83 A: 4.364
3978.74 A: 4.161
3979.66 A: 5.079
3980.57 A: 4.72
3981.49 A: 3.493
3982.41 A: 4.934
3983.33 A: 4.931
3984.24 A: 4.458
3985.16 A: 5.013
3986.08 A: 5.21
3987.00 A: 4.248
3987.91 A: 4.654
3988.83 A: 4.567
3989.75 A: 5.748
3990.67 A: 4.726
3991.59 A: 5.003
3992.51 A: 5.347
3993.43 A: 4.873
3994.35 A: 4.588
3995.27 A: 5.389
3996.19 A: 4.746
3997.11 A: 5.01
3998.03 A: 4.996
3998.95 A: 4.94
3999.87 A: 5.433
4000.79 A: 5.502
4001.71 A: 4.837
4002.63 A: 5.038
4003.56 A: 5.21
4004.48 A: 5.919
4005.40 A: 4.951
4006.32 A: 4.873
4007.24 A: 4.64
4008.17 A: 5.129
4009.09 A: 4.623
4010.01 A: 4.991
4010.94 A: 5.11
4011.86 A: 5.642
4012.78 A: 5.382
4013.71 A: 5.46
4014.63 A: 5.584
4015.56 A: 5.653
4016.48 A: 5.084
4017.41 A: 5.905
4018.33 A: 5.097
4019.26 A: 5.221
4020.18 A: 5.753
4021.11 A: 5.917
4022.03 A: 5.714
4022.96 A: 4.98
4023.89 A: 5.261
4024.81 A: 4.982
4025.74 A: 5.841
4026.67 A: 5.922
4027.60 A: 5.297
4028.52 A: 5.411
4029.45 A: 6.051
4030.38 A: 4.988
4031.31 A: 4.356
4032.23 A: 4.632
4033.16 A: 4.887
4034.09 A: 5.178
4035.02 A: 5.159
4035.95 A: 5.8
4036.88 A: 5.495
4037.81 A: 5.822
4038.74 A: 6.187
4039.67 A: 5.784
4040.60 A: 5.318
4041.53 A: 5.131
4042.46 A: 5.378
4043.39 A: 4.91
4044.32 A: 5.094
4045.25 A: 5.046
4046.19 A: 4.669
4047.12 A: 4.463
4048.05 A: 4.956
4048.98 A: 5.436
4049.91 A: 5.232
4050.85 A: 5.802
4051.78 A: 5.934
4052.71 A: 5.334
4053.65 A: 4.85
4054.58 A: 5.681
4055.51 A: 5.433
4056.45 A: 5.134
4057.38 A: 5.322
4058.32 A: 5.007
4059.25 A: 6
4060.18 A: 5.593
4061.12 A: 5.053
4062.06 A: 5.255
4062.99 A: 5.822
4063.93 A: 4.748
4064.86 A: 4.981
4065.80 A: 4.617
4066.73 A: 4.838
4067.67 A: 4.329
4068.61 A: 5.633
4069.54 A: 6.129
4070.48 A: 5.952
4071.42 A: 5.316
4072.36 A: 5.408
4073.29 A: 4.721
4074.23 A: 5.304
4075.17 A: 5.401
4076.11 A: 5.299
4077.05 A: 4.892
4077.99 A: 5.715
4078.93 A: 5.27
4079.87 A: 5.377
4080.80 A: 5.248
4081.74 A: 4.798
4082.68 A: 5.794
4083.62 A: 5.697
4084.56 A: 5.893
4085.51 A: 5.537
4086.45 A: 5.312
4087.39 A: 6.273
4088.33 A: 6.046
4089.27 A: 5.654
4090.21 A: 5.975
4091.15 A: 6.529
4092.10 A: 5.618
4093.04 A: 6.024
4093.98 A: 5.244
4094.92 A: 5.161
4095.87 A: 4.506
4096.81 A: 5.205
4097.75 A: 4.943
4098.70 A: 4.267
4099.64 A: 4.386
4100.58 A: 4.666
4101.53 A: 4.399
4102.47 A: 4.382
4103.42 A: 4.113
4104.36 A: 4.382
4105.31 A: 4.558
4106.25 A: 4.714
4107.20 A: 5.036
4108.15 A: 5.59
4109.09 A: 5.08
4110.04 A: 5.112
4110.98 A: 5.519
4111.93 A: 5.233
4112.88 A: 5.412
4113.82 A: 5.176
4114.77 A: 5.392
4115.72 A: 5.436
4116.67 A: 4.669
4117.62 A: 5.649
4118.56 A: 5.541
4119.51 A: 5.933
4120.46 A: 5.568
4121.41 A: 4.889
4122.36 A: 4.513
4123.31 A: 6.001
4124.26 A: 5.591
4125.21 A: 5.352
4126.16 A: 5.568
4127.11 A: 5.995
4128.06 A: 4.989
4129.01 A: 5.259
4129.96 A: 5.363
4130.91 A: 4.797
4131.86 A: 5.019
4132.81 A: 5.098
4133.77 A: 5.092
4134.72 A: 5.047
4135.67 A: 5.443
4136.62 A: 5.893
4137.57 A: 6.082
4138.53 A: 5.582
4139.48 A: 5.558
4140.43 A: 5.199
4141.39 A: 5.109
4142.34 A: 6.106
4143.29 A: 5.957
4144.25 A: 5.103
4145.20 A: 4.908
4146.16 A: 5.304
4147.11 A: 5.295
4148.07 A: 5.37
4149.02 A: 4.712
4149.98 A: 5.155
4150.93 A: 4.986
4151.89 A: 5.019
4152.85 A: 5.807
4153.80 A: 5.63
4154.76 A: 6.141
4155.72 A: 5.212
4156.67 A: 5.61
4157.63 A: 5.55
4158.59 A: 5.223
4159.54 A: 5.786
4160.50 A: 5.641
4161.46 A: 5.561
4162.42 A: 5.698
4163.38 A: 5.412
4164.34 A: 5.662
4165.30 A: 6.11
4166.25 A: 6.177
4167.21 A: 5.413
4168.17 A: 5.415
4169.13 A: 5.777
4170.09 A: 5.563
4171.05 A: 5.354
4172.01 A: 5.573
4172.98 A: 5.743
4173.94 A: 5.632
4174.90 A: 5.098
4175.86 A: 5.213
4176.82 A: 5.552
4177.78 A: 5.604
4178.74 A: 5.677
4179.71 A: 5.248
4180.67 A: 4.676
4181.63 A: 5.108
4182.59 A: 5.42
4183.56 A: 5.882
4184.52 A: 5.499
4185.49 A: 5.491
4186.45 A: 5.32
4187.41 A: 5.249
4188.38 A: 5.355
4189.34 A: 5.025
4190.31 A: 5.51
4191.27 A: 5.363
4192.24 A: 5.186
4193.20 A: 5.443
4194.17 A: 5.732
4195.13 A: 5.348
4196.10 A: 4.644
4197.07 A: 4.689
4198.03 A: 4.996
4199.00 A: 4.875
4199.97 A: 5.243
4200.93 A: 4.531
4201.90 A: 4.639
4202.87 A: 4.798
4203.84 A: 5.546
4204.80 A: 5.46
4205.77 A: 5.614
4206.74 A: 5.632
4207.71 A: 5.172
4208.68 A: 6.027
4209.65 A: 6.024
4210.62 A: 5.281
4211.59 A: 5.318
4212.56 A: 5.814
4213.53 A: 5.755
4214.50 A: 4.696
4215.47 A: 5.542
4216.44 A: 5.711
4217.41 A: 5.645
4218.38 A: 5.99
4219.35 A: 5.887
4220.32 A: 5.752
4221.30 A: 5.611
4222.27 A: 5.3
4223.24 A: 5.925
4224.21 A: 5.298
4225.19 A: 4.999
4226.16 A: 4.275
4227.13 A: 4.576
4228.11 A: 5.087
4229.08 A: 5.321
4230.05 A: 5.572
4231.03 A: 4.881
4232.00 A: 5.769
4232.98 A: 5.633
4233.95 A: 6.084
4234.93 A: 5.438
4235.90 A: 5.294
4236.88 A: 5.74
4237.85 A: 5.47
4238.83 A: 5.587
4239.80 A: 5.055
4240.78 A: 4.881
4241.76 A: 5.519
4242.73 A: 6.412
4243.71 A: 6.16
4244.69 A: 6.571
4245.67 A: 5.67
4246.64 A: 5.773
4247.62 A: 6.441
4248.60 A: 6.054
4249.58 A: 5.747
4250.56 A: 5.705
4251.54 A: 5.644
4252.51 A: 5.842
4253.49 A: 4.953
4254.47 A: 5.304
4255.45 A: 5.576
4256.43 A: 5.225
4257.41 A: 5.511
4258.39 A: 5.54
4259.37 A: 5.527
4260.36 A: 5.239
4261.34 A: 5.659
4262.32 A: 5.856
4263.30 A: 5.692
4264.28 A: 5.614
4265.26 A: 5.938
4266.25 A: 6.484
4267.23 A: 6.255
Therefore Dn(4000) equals 1.69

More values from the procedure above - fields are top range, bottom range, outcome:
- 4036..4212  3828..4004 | 1.70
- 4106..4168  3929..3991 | 1.76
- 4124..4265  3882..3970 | 1.84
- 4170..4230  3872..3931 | 1.72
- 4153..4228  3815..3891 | 2.15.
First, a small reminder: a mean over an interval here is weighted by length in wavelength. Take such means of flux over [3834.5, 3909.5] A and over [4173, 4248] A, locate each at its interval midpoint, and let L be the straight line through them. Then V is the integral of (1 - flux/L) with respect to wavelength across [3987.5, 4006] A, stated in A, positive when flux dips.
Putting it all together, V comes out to -4.4 A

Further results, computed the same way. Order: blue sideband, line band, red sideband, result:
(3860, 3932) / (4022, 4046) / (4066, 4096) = -1.65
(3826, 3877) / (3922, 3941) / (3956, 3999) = 5.04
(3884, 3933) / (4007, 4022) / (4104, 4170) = -3.11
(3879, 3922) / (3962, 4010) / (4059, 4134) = 3.25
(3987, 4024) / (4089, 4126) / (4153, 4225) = 1.13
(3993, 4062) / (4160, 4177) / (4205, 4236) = -0.55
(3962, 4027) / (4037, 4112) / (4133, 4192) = -4.91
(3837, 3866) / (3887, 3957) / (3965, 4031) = 5.53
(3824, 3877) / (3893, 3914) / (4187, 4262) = -4.40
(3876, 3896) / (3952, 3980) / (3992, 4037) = 8.25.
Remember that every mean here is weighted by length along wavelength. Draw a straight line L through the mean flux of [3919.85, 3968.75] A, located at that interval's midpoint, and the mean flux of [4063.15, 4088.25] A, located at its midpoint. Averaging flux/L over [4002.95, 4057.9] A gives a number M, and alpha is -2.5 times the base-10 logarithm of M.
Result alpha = -0.164 mag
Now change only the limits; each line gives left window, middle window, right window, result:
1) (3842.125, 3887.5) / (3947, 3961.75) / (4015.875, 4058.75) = 0.09 mag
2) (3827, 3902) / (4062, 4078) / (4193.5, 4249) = -0.16 mag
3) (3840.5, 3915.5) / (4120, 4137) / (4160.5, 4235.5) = -0.07 mag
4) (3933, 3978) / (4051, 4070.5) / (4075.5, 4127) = -0.14 mag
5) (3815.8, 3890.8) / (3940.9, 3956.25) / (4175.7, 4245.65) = -0.07 mag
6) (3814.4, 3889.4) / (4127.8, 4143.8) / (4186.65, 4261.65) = -0.11 mag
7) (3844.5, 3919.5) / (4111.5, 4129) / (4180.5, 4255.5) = -0.10 mag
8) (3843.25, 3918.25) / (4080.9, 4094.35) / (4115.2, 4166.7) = -0.14 mag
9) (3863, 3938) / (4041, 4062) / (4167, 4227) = -0.19 mag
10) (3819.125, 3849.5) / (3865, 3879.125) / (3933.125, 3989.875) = -0.17 mag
